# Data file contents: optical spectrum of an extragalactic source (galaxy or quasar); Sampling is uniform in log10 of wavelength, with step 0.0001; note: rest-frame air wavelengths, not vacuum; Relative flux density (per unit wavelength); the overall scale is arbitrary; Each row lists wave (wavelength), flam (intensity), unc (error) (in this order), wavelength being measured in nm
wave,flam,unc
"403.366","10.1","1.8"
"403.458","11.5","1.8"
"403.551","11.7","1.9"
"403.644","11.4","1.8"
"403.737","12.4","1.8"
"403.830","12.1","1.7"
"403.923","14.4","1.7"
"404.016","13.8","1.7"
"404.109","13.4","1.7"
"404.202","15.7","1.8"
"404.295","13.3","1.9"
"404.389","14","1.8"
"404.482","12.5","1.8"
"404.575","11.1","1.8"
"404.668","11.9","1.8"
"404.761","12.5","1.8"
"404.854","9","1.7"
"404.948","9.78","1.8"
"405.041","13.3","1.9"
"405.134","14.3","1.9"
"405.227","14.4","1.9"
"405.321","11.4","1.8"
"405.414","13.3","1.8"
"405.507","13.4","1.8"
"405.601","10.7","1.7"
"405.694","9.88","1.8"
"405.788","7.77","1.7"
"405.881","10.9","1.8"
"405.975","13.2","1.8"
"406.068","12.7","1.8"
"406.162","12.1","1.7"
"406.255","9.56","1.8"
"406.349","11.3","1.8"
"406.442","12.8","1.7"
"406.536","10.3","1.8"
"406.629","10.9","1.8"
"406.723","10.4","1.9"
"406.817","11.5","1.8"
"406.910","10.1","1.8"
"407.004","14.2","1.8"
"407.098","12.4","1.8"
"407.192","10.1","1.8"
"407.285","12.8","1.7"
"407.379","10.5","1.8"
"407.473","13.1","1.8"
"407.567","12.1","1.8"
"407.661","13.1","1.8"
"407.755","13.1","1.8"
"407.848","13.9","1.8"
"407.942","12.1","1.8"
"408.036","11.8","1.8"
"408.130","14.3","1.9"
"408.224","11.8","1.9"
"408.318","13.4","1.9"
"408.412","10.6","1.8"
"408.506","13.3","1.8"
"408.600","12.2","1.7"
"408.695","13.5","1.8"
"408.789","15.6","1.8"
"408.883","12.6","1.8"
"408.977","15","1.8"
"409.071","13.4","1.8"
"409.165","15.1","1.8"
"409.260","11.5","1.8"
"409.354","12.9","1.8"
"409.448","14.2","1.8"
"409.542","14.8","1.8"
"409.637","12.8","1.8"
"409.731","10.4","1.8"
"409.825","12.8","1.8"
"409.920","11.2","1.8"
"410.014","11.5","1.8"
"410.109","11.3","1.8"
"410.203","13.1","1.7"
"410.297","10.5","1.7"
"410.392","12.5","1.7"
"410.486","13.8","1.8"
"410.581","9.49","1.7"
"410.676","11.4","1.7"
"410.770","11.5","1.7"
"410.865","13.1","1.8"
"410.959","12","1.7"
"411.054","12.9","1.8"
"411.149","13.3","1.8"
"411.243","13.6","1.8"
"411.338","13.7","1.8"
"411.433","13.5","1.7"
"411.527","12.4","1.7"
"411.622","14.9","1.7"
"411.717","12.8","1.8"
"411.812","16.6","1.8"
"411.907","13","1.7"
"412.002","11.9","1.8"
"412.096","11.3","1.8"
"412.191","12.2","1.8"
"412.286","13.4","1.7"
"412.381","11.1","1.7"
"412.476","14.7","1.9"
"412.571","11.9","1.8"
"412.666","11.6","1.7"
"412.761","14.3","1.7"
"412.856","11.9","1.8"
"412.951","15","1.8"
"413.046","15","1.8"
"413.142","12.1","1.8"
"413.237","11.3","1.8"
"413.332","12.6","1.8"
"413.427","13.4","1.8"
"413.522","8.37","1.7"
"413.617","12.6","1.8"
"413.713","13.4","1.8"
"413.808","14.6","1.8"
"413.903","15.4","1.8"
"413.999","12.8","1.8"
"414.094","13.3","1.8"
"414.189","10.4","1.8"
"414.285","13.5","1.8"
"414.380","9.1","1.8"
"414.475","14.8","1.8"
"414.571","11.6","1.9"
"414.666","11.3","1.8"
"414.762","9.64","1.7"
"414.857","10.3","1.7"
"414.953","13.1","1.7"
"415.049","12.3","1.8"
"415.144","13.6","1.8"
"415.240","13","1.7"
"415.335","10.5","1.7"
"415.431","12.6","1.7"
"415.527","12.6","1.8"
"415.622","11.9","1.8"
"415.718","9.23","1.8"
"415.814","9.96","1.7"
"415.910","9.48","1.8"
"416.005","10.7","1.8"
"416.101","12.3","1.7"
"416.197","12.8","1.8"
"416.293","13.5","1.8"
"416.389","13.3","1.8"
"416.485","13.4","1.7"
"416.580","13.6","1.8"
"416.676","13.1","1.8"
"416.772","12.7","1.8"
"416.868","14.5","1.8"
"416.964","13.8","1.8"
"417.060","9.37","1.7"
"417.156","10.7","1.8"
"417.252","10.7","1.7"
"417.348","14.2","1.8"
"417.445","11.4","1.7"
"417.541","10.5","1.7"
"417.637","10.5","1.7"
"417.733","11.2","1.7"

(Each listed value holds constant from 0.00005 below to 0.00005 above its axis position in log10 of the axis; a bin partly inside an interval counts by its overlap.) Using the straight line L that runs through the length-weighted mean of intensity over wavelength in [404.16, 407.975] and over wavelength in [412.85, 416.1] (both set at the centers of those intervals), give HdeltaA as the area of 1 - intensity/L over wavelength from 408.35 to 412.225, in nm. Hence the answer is -0.241 nm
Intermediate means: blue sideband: 12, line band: 12.8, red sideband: 12.1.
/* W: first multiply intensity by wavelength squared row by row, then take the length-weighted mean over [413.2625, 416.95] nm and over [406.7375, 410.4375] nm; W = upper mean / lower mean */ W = 1.01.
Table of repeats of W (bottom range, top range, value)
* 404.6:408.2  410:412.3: 1.09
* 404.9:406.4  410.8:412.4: 1.14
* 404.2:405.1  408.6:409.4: 1.14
